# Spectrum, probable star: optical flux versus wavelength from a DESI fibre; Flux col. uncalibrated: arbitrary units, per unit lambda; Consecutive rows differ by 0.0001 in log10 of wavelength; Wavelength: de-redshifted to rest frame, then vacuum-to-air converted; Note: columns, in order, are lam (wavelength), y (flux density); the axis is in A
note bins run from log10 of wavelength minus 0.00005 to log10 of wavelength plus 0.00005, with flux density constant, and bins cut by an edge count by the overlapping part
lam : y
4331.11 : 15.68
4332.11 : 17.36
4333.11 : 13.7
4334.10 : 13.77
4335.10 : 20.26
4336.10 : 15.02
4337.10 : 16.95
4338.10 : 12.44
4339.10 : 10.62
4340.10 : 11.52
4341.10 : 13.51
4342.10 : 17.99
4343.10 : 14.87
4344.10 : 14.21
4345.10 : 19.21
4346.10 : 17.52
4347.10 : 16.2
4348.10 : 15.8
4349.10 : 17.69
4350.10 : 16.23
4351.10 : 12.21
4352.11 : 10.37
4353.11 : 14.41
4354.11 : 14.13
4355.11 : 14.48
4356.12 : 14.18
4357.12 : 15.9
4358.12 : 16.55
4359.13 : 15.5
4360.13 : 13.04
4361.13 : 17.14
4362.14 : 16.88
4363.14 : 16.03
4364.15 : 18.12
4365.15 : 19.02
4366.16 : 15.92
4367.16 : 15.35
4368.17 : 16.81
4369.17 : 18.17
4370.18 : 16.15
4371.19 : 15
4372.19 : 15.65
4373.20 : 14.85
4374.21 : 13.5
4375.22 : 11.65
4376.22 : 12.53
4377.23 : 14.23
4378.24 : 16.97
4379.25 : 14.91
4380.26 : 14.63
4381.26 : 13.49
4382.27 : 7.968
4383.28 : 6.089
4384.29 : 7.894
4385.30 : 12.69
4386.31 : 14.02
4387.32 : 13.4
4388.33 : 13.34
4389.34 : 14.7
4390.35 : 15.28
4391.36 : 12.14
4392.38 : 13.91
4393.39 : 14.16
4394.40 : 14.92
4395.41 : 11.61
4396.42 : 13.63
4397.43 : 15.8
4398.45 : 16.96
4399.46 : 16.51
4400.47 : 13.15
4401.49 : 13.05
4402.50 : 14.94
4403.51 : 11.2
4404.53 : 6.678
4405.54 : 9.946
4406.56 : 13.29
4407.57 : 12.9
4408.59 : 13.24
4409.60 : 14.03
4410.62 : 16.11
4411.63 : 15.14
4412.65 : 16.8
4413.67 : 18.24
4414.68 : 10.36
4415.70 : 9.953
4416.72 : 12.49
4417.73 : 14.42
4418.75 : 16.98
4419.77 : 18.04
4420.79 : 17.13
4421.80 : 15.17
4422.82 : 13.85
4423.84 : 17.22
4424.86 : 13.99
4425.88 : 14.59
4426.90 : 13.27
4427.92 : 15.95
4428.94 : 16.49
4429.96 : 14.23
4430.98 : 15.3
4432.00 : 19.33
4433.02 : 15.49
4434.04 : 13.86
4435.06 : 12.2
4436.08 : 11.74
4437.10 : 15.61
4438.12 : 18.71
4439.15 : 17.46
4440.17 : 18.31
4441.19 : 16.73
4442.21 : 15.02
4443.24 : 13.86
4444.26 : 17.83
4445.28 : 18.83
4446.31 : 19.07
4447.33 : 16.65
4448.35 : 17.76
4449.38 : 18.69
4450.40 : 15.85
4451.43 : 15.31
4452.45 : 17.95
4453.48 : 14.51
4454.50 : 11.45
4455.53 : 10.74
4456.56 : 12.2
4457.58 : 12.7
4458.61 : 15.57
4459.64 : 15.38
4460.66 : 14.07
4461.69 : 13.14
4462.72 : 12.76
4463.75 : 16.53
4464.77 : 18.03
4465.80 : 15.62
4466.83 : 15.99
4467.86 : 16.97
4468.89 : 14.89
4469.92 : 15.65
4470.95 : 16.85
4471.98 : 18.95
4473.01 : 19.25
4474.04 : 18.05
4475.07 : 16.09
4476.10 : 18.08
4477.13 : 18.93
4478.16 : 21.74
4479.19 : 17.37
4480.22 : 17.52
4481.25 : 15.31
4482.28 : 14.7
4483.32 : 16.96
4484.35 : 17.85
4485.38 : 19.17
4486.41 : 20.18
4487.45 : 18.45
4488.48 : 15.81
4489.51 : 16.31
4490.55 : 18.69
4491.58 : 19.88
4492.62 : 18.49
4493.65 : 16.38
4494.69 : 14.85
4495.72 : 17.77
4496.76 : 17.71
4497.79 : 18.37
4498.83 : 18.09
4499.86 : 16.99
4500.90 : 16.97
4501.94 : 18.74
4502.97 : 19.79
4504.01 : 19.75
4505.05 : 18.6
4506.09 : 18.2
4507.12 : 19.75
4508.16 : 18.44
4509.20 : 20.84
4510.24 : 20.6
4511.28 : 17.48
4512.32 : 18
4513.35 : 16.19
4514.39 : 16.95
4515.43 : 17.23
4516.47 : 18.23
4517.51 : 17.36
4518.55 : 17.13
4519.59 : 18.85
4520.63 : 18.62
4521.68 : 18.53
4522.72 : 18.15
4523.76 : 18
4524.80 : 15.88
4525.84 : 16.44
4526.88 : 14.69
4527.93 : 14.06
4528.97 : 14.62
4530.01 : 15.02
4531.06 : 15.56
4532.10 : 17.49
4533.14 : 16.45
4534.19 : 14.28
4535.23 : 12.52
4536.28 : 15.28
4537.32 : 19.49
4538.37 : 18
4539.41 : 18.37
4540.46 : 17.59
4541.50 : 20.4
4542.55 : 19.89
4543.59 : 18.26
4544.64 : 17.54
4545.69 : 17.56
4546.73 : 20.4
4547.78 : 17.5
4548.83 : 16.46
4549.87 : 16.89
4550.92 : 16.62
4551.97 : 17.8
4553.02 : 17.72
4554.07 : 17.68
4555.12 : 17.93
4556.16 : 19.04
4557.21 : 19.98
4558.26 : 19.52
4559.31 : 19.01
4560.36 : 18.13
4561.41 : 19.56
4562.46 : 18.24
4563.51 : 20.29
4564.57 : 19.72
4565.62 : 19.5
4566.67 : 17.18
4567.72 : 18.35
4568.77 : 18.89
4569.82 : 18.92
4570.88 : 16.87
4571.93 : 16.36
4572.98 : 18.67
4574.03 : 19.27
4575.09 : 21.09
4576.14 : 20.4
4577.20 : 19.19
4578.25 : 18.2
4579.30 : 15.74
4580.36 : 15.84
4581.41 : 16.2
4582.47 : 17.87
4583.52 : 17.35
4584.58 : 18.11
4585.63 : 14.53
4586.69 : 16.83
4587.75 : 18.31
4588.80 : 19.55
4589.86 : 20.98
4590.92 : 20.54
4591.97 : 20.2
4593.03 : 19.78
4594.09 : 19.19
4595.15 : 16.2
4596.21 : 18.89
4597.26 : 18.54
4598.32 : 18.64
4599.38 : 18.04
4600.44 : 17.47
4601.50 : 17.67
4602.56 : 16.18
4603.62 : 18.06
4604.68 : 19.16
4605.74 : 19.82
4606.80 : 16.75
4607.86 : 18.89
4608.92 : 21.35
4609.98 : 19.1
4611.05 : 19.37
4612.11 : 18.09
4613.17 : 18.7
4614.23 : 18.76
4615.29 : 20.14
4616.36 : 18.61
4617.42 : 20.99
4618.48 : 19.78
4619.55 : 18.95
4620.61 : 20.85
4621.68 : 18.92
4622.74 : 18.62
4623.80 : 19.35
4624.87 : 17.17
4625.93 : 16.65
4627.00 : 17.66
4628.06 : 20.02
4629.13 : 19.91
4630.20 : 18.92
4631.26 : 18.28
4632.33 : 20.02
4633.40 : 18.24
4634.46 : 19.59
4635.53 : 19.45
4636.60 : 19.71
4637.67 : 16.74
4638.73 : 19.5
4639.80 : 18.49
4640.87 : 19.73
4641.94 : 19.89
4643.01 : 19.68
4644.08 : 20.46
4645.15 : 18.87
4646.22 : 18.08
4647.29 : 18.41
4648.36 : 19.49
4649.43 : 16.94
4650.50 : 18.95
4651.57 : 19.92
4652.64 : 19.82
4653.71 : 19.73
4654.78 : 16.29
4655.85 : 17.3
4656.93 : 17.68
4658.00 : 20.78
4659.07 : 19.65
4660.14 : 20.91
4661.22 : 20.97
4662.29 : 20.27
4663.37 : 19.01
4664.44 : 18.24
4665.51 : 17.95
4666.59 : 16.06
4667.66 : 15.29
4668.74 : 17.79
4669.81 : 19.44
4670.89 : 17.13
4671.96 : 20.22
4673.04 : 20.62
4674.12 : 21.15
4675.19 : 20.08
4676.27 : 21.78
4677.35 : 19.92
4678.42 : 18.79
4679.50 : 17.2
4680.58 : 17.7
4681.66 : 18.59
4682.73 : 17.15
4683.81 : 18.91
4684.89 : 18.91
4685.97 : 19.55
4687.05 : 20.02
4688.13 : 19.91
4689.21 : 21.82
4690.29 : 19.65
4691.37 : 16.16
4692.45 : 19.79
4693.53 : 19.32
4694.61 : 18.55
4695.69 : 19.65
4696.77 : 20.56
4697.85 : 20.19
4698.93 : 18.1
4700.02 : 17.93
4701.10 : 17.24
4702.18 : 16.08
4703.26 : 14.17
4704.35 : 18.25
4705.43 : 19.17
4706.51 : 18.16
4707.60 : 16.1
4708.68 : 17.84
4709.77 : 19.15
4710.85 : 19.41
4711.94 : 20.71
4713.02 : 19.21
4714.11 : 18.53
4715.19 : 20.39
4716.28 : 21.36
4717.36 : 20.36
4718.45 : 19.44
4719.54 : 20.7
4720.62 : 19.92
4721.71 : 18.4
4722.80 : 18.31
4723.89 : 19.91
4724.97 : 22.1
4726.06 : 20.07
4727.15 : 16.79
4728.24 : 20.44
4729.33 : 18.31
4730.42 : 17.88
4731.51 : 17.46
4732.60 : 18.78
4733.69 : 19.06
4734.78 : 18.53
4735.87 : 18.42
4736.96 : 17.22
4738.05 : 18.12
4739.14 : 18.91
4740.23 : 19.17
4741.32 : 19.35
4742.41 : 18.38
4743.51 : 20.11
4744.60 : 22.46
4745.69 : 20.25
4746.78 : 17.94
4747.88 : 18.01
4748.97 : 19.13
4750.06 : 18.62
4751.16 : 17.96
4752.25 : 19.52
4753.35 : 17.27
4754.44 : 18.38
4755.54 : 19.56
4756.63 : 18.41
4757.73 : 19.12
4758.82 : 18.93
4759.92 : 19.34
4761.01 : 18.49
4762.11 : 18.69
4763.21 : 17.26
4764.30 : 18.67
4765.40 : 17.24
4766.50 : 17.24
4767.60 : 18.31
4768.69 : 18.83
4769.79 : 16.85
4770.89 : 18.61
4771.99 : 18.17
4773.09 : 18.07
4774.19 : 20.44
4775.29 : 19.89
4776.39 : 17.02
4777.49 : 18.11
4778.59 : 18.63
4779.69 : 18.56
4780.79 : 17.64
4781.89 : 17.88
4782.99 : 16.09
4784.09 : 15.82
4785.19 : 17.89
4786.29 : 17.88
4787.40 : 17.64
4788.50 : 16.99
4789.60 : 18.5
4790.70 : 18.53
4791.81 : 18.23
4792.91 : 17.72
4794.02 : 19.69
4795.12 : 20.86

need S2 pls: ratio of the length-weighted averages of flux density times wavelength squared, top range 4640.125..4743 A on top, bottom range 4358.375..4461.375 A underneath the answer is 1.46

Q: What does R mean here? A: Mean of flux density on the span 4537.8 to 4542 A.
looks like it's 18.6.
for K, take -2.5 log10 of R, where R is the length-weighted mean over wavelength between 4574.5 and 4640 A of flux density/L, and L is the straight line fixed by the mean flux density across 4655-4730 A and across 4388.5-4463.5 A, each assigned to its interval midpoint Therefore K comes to -0.06 mag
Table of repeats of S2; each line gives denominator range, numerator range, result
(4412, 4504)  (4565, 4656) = 1.22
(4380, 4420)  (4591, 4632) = 1.55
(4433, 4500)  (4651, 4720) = 1.26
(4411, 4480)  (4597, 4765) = 1.33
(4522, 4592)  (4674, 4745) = 1.14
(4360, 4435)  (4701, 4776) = 1.52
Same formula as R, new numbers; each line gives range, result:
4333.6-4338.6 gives 15.7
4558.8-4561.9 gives 18.9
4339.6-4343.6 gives 14.5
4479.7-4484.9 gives 16.5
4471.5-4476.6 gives 18.1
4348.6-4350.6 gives 17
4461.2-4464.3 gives 14.2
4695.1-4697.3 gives 20.1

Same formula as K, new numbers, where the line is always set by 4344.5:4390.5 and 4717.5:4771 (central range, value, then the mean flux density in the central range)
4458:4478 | -0.04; 16.4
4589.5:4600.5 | -0.11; 19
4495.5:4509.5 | -0.15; 18.6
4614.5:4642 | -0.09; 19.1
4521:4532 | 0.02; 16.2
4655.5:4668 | -0.05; 18.7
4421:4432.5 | -0.01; 15.4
